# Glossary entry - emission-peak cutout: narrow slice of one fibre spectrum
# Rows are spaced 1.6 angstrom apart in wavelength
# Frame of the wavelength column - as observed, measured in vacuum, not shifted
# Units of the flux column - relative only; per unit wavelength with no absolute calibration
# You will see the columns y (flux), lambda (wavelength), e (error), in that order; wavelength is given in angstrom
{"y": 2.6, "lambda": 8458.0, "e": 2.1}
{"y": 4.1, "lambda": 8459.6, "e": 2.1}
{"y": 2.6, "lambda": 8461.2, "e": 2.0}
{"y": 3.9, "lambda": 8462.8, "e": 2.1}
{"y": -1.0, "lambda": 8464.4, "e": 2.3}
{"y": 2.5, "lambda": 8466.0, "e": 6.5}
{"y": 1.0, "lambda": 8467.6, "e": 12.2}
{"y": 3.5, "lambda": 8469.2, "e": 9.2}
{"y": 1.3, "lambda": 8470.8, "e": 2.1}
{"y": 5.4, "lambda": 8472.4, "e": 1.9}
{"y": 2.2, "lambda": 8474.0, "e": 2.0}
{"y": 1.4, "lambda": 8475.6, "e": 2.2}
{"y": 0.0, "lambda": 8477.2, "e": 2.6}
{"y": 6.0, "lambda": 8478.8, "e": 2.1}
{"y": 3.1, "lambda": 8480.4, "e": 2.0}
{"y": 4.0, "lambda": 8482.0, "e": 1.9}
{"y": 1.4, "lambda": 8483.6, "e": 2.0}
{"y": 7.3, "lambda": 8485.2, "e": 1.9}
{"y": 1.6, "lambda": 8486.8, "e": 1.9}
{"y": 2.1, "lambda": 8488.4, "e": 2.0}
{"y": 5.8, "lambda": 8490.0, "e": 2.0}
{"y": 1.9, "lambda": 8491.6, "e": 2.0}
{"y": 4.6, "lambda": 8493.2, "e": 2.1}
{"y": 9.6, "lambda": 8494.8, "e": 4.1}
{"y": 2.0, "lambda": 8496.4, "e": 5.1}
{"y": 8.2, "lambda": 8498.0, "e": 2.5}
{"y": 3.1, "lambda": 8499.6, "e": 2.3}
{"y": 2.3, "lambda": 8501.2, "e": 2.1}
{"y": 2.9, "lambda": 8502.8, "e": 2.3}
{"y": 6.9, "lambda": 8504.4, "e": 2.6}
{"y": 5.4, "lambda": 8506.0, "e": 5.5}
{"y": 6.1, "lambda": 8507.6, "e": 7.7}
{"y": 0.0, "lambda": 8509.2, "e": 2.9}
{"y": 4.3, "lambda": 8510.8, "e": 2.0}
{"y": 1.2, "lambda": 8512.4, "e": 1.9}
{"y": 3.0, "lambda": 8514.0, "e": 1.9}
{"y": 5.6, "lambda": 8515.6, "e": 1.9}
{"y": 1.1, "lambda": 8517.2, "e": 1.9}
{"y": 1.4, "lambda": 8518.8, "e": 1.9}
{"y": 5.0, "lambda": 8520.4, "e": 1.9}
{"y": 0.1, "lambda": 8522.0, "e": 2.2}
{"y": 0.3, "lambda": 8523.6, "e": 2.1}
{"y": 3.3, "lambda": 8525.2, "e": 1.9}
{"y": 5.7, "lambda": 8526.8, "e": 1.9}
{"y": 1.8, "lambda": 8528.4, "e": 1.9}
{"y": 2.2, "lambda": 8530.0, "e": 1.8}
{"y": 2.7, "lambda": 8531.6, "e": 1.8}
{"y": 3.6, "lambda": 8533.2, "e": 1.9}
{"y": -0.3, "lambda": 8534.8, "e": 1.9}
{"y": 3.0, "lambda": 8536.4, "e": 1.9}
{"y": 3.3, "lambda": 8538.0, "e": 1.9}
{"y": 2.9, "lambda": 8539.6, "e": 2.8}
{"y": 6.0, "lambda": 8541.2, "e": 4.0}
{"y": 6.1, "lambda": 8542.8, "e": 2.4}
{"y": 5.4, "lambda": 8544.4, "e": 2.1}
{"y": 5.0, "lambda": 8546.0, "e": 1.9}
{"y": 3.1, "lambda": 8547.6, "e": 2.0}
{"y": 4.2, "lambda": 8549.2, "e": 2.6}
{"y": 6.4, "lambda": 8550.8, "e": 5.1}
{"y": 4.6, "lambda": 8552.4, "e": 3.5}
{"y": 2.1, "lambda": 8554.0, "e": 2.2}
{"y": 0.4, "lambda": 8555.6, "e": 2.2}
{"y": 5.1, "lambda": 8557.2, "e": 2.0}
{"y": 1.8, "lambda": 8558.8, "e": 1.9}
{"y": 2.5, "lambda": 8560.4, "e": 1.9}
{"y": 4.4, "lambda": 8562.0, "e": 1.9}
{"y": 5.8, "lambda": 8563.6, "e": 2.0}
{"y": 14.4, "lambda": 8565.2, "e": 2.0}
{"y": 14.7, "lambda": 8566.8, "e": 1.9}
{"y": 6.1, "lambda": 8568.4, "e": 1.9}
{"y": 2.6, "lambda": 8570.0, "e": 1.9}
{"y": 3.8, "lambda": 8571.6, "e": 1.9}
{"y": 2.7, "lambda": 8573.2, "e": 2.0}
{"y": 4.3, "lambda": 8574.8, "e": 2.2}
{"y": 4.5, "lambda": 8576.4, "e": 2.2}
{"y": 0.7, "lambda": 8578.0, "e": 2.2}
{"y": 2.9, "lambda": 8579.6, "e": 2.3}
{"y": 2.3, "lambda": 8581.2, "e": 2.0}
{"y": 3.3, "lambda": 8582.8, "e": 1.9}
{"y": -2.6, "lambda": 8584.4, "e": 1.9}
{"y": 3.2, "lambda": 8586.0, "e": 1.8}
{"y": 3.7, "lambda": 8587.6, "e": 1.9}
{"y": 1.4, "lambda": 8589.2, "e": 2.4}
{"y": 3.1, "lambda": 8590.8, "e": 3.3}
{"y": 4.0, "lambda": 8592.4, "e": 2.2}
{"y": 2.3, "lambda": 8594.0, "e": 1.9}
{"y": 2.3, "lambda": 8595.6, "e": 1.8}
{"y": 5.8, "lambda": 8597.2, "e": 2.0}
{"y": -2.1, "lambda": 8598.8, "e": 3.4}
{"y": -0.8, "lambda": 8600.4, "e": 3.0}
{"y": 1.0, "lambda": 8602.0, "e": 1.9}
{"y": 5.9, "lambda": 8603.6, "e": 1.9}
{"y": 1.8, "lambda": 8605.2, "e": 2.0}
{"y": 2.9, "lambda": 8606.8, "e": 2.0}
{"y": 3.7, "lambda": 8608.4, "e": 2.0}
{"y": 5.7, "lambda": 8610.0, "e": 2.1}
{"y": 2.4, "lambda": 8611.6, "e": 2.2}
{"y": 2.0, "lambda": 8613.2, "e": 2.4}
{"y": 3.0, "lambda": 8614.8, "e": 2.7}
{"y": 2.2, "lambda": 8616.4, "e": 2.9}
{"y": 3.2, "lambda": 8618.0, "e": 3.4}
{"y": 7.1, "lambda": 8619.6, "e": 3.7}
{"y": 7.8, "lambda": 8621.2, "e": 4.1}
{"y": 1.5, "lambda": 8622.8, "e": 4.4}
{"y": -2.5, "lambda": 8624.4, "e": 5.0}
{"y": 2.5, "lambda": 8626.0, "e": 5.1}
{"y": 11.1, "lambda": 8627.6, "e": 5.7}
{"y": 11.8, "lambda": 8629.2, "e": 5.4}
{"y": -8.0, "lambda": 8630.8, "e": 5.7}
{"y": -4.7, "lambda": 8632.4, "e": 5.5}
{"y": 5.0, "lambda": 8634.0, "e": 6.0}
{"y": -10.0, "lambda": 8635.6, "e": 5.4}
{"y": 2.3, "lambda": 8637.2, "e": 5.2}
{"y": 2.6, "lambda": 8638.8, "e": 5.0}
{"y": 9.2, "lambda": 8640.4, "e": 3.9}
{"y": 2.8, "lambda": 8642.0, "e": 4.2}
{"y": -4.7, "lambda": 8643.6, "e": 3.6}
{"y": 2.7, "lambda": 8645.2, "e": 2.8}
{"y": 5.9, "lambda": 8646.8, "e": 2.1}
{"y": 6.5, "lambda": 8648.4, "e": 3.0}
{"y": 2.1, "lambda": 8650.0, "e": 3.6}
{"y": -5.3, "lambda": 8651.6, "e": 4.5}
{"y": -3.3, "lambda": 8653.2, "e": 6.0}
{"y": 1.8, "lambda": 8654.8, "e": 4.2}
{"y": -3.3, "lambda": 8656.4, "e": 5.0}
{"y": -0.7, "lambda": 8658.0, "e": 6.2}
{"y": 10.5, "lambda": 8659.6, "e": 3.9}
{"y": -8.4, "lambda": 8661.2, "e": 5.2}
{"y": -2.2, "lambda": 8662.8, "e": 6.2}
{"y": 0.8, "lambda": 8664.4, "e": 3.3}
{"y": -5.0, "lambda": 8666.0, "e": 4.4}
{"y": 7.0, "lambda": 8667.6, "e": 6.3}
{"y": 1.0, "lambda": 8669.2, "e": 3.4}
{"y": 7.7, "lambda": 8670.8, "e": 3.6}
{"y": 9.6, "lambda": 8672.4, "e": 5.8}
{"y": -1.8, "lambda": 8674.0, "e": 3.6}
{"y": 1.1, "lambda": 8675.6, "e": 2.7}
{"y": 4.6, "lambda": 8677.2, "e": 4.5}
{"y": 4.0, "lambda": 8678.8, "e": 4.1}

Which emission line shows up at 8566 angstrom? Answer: H-gamma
